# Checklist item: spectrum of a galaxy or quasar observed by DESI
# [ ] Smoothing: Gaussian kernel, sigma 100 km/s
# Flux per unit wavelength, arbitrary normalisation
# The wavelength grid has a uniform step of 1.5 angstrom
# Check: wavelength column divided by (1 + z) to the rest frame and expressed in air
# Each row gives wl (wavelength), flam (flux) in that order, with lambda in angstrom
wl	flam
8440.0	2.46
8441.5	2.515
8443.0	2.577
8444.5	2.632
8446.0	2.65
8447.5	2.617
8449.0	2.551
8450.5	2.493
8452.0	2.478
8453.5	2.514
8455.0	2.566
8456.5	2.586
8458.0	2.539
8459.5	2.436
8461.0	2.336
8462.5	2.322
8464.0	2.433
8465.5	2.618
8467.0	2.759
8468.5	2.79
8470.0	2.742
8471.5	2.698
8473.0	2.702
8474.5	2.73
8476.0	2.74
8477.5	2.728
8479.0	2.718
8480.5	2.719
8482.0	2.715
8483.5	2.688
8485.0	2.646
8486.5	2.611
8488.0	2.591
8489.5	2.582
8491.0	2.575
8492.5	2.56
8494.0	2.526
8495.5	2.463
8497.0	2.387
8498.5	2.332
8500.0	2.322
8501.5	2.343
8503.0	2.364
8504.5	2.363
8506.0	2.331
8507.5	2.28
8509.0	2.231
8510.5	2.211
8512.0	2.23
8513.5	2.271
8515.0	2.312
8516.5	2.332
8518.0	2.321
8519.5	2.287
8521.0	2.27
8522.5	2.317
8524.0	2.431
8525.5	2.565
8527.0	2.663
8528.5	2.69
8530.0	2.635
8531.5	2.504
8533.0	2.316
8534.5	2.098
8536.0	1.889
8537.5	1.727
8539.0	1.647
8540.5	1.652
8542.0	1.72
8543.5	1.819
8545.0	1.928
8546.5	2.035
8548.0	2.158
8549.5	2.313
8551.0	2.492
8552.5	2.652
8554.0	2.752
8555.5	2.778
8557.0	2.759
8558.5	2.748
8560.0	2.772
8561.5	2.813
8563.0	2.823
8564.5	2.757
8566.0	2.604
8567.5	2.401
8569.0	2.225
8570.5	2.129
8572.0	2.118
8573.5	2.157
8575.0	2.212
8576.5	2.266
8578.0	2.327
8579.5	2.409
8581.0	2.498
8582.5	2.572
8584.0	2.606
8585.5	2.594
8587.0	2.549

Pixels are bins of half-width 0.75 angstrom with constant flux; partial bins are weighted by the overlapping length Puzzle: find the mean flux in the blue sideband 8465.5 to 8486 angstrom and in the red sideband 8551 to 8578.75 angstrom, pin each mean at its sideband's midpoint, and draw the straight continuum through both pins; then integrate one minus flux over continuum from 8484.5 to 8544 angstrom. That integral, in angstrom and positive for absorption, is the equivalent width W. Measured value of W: 7.3 angstrom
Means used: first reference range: 2.72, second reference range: 2.52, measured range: 2.31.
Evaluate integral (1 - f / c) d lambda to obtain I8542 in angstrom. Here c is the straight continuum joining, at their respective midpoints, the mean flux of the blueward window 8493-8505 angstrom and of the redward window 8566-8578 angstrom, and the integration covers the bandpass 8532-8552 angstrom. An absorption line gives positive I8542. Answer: 2.66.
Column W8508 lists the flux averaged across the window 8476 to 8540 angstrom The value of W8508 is 2.4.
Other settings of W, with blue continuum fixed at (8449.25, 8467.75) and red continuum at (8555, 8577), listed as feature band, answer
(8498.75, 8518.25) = 1.59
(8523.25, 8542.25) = 2.26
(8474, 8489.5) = -1.09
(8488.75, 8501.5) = 0.23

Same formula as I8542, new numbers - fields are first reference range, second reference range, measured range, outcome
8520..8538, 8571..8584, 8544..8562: -1.2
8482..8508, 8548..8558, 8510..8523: 1.2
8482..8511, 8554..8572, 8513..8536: 1.2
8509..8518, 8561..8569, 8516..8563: 2.3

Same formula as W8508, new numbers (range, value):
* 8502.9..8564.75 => 2.34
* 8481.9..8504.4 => 2.5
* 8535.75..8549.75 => 1.87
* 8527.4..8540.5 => 2.17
